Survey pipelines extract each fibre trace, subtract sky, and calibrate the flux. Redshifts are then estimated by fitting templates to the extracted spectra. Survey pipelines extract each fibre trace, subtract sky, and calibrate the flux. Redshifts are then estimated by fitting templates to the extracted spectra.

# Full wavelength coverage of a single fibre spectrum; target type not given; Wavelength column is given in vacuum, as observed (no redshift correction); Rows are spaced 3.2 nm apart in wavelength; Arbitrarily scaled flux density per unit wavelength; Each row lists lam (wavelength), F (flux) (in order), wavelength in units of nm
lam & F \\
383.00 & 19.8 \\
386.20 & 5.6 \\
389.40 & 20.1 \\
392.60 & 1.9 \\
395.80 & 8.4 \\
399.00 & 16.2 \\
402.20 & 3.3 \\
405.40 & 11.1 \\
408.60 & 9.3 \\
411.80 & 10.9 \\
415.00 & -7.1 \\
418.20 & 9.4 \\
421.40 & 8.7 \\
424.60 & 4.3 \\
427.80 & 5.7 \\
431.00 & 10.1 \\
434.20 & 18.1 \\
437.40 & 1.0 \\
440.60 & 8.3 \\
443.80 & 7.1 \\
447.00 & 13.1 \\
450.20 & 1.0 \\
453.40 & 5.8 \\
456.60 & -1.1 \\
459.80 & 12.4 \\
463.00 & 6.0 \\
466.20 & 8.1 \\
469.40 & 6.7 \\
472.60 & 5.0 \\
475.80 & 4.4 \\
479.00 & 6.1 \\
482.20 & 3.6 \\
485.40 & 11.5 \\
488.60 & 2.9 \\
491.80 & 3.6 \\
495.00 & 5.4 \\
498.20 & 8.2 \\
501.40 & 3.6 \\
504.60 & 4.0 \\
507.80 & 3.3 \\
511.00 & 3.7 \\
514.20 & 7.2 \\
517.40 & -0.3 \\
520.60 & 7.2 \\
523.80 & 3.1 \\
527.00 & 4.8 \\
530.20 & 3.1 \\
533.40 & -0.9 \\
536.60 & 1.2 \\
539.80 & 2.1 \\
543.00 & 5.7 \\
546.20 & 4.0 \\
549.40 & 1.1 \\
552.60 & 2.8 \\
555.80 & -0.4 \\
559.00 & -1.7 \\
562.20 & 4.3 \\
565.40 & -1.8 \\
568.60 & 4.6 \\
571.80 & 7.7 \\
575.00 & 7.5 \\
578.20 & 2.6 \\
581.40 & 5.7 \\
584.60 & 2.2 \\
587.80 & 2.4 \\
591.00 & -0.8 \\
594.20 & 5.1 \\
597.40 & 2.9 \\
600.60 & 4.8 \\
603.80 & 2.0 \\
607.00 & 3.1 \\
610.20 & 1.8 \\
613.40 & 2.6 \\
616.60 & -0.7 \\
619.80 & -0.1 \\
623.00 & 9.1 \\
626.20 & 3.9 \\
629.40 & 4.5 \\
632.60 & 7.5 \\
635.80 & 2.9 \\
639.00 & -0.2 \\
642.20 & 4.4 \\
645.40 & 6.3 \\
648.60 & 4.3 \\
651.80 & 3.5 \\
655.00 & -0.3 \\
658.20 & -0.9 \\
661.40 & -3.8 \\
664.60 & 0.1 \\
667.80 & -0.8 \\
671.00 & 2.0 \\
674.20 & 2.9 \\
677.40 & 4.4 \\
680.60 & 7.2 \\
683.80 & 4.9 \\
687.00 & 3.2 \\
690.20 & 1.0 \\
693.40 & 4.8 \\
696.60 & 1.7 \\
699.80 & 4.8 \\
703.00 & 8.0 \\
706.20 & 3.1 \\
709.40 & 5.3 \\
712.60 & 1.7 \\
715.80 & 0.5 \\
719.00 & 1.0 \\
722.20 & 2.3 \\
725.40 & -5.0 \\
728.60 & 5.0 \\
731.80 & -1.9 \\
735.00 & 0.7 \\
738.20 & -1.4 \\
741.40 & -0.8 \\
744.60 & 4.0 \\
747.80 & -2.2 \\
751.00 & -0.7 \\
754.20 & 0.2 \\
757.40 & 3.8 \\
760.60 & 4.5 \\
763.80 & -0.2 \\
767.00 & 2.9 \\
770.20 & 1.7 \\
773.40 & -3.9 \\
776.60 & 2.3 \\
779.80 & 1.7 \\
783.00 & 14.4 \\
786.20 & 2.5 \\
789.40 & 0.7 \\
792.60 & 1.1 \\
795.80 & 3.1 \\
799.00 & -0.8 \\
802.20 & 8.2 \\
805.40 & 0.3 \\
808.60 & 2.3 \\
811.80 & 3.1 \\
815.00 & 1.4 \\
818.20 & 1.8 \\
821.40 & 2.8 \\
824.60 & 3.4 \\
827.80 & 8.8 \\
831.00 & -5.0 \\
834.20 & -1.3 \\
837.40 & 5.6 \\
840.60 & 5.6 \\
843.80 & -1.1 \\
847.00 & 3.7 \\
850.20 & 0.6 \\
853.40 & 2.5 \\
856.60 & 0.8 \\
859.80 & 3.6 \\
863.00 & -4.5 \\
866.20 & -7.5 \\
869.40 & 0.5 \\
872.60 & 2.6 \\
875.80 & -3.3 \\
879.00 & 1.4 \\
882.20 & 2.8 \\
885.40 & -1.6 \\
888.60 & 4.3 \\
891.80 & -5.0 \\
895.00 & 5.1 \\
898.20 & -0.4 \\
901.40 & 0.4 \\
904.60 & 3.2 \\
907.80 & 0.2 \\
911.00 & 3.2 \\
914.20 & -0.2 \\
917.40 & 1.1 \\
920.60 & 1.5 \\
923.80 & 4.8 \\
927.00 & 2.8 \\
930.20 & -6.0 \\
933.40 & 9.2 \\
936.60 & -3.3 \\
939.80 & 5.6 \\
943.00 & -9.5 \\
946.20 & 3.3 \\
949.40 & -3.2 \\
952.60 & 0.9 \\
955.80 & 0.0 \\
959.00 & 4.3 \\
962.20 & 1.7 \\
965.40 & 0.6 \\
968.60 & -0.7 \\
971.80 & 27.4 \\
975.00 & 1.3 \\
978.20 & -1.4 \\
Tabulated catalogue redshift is 1.61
